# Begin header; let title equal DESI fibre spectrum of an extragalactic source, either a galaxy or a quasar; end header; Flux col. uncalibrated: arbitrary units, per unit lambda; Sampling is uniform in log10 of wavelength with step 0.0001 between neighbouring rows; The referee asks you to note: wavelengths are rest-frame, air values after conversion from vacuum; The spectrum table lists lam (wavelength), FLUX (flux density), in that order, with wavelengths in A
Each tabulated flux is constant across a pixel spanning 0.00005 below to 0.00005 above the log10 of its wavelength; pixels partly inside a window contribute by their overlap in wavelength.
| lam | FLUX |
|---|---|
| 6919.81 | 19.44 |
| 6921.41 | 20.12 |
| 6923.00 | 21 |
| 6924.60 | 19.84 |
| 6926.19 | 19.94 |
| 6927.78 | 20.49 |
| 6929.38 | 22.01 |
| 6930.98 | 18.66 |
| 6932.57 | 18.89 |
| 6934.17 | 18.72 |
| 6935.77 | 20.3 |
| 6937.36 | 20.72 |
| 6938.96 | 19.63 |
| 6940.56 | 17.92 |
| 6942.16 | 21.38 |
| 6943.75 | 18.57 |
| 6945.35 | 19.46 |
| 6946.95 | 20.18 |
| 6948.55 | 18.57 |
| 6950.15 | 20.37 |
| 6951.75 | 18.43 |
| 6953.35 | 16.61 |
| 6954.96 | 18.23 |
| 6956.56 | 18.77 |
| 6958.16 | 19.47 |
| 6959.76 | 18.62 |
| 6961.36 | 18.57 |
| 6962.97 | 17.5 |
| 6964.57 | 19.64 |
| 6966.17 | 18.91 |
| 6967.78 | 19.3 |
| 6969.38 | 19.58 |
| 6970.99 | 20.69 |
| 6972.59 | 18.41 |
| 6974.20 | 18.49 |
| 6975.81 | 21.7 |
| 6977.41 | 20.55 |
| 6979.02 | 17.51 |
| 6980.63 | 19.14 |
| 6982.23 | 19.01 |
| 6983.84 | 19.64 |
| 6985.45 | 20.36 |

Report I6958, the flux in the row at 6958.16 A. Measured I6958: 19.47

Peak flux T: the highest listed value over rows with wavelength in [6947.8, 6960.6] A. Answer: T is 20.37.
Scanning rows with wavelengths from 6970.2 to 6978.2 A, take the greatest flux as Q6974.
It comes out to 21.7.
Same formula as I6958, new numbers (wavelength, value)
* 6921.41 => 20.12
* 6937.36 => 20.72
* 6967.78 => 19.3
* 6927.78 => 20.49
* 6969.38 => 19.58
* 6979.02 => 17.51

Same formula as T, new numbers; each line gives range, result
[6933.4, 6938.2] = 20.72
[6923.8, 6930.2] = 22.01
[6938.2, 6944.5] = 21.38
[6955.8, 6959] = 19.47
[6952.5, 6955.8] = 18.23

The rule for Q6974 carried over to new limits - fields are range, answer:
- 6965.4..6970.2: 19.58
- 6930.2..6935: 18.89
